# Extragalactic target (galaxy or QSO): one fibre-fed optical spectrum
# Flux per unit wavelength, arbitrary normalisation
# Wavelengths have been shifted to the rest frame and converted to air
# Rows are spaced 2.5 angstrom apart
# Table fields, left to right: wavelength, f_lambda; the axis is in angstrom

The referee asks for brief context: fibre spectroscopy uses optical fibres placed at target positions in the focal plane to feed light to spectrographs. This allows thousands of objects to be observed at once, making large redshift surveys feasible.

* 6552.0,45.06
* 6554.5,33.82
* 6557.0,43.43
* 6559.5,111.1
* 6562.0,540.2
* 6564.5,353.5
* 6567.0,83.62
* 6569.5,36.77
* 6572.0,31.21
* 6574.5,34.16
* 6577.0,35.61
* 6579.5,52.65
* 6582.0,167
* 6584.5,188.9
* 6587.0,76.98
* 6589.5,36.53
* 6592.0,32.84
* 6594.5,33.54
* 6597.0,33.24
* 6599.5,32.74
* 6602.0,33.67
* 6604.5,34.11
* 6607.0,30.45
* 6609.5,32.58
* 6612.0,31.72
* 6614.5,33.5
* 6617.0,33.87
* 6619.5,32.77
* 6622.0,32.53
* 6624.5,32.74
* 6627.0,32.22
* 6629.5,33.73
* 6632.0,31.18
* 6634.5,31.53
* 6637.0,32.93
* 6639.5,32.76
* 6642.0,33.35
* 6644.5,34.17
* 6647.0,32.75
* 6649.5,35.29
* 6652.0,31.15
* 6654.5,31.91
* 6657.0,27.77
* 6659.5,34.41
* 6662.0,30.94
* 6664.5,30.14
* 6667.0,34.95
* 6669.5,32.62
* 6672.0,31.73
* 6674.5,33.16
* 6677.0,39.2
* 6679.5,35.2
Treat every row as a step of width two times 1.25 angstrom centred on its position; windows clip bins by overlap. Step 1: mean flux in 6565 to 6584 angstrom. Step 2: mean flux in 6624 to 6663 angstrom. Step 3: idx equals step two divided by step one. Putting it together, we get 0.4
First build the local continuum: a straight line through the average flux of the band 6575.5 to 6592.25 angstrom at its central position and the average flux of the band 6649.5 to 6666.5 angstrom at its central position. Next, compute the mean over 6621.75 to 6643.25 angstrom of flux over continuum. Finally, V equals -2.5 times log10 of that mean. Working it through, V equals 0.47 mag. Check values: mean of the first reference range 86.7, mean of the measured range 32.6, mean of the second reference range 31.5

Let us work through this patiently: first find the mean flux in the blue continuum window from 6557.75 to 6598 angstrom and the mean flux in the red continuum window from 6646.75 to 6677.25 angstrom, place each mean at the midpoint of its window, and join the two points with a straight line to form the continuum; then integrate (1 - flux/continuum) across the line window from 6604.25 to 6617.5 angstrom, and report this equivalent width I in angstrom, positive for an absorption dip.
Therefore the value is 8.0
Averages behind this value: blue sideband 115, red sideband 32.6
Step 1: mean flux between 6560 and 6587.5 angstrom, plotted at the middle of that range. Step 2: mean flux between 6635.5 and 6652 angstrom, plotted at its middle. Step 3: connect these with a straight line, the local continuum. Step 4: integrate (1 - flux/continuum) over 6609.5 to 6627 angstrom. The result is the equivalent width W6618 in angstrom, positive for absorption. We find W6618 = 9.70 angstrom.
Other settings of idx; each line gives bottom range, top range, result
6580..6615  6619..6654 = 0.57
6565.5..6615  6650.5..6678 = 0.59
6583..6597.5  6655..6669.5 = 0.45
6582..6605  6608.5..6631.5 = 0.52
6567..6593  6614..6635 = 0.46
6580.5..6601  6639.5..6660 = 0.44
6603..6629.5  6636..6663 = 0.99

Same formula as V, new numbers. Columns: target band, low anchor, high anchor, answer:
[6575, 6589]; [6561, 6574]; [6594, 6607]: 0.19 mag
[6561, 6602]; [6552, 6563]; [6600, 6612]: 0.02 mag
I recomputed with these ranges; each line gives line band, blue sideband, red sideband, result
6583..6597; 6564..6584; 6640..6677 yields 2.0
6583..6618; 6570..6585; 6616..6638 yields 6.4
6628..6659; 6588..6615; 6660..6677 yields 0.7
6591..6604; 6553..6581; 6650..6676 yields 8.4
